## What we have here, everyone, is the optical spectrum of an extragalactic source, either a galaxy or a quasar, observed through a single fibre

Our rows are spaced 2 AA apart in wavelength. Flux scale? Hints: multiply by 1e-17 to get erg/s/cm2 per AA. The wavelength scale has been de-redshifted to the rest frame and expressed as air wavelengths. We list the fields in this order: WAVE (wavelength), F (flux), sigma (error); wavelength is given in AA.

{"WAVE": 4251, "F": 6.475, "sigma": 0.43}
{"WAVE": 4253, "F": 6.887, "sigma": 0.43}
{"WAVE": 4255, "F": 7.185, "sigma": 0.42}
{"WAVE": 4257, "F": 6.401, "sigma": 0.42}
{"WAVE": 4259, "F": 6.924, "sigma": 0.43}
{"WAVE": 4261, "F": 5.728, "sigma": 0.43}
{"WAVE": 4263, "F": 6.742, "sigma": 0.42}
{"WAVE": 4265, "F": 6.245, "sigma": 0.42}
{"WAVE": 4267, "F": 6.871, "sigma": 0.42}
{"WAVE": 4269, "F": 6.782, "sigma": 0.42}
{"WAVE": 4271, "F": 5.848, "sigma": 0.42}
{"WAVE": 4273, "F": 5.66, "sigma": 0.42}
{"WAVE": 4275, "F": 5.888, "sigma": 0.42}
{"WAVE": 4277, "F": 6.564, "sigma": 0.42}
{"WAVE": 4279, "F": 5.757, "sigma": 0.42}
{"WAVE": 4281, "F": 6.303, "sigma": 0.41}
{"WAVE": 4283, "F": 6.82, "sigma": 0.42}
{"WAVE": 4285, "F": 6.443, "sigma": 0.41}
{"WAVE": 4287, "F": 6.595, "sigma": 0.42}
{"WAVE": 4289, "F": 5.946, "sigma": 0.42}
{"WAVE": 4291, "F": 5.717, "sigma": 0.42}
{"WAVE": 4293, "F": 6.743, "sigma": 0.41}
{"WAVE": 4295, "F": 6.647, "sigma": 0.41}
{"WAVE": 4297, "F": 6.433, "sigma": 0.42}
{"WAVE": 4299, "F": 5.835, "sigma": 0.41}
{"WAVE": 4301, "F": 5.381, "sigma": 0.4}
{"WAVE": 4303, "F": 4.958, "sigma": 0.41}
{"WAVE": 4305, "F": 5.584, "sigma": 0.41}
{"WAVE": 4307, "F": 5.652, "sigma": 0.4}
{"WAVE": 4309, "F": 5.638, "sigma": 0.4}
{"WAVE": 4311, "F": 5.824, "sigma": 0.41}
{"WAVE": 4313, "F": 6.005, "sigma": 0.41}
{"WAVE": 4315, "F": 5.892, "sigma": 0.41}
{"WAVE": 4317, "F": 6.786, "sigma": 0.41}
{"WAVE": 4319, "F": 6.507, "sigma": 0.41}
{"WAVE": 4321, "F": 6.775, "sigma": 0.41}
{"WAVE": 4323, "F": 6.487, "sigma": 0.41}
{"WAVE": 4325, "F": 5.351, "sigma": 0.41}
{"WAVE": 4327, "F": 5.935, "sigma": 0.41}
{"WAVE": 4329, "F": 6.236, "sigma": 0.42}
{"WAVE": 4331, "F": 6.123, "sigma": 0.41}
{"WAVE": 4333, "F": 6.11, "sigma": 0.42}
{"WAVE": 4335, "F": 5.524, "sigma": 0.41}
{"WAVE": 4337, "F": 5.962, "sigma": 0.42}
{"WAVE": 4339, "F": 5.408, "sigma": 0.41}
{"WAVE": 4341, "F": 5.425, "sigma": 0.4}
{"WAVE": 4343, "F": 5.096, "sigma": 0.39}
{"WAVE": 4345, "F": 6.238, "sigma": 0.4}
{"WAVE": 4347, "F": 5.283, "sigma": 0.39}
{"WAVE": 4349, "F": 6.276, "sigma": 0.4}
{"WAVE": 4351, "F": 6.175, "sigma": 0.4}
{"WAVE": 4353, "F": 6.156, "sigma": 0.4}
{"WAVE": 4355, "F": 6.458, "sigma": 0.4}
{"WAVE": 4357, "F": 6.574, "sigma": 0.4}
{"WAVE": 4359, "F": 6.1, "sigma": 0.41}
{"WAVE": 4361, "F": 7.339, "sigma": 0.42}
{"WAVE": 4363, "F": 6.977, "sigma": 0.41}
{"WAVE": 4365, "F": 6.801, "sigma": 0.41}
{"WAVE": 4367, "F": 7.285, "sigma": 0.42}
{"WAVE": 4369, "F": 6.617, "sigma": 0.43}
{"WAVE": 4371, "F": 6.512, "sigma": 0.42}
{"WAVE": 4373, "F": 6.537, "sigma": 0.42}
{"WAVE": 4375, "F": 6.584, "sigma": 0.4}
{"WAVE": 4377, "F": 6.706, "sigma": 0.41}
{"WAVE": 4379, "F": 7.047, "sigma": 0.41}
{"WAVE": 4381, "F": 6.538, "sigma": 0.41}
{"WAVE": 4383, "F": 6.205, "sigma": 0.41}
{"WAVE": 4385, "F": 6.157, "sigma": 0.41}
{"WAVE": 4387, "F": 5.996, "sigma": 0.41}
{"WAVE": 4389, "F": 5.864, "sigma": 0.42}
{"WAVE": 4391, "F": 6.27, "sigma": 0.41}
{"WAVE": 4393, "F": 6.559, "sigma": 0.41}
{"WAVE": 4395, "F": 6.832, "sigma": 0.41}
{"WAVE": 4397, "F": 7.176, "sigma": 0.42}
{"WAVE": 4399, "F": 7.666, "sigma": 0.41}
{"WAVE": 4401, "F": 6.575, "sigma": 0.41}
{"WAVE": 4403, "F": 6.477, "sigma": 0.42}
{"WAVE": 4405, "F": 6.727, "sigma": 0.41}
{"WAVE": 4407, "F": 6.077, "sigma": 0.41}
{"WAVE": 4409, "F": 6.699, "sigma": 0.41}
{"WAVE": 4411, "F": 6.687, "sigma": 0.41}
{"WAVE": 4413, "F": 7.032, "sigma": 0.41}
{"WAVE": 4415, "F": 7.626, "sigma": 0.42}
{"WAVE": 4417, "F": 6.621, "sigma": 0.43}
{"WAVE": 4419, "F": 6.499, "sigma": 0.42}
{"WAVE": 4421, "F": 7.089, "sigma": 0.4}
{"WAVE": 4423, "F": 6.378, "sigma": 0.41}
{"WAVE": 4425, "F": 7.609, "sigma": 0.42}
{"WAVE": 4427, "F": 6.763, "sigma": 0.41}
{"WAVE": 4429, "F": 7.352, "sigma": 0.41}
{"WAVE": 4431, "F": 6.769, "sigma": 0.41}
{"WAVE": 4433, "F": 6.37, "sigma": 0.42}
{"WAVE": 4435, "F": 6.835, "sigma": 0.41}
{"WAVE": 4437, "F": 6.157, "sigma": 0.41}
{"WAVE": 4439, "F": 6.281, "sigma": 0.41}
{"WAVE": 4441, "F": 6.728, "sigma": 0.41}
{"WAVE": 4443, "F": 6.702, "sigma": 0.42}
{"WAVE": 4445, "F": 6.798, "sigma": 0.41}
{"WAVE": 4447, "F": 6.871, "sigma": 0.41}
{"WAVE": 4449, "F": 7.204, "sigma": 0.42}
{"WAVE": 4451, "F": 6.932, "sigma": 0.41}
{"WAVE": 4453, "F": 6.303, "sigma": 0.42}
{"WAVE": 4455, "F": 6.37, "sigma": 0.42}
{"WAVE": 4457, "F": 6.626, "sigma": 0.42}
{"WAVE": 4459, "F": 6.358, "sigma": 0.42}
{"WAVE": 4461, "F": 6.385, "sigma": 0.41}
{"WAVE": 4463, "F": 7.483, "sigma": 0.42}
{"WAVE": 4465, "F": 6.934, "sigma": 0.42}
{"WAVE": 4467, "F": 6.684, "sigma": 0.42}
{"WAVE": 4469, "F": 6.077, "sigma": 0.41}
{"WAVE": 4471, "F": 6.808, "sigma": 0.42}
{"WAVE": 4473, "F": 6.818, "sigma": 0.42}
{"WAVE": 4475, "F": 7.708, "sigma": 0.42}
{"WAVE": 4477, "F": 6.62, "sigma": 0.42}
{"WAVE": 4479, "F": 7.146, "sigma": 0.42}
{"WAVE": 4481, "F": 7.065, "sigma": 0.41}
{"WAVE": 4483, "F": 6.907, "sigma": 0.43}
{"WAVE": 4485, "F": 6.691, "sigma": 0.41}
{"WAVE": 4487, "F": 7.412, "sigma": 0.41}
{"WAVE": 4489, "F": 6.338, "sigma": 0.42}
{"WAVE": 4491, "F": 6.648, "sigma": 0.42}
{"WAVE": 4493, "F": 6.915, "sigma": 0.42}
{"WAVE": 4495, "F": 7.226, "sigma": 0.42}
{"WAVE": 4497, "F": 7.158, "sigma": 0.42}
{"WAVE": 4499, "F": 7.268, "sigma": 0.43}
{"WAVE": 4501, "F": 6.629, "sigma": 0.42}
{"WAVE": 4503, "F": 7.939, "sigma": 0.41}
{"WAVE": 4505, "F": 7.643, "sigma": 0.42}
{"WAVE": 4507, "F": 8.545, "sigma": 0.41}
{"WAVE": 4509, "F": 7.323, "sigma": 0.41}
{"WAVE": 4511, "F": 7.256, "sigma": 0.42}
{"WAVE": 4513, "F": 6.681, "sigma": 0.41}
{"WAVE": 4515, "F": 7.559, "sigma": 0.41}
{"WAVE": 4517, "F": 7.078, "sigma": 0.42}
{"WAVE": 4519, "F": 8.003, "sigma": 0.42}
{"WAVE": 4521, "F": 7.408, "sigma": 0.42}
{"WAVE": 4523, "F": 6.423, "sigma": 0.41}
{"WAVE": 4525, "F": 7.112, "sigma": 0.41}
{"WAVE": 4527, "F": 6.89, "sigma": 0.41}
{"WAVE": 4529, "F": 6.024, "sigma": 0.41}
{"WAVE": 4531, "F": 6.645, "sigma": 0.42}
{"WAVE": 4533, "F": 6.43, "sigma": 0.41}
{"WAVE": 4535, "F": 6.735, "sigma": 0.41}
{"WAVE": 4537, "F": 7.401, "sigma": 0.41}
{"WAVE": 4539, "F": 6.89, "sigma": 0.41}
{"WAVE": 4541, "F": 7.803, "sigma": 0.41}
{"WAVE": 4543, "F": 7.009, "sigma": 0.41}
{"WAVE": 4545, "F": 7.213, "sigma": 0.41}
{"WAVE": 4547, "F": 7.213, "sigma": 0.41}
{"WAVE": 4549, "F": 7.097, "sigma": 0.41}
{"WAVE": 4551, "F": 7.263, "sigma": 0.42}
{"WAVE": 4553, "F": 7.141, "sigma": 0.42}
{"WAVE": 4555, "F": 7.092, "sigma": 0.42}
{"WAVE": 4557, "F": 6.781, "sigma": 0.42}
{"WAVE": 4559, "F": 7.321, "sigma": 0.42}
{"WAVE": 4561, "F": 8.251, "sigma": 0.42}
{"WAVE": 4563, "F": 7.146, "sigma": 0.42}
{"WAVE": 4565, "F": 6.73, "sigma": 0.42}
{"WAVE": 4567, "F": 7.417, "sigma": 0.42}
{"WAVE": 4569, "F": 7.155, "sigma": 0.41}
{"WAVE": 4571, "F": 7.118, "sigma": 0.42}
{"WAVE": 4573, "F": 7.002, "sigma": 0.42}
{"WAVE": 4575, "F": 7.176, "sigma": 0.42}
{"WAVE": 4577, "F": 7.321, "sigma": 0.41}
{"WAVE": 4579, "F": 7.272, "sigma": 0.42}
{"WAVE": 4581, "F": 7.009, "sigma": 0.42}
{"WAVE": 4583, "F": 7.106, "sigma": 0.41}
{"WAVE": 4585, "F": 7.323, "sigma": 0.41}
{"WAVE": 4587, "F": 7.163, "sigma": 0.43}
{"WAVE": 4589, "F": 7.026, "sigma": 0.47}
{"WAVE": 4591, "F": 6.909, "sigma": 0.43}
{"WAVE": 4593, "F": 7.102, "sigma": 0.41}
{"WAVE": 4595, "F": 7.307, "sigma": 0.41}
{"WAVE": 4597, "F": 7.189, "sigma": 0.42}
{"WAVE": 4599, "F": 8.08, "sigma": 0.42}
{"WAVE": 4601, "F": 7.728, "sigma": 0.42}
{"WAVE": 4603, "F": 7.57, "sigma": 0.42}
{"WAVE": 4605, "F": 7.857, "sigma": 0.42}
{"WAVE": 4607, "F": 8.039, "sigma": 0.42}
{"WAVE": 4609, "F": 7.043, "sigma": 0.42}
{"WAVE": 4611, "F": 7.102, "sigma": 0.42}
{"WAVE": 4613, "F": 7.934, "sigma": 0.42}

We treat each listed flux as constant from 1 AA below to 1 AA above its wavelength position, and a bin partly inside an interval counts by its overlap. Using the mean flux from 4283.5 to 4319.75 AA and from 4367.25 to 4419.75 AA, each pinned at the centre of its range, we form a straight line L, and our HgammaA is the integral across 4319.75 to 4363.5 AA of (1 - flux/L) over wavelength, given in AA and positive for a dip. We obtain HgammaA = 1.5 AA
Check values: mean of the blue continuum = 6.04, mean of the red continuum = 6.64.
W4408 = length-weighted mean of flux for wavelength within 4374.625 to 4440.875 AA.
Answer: 6.67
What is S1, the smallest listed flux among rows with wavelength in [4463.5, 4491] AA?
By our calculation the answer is 6.077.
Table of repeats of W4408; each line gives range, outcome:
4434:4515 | 6.92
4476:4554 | 7.1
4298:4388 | 6.16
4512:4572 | 7.1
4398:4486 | 6.78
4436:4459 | 6.62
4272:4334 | 6.08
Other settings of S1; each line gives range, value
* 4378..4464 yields 5.864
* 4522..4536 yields 6.024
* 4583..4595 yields 6.909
